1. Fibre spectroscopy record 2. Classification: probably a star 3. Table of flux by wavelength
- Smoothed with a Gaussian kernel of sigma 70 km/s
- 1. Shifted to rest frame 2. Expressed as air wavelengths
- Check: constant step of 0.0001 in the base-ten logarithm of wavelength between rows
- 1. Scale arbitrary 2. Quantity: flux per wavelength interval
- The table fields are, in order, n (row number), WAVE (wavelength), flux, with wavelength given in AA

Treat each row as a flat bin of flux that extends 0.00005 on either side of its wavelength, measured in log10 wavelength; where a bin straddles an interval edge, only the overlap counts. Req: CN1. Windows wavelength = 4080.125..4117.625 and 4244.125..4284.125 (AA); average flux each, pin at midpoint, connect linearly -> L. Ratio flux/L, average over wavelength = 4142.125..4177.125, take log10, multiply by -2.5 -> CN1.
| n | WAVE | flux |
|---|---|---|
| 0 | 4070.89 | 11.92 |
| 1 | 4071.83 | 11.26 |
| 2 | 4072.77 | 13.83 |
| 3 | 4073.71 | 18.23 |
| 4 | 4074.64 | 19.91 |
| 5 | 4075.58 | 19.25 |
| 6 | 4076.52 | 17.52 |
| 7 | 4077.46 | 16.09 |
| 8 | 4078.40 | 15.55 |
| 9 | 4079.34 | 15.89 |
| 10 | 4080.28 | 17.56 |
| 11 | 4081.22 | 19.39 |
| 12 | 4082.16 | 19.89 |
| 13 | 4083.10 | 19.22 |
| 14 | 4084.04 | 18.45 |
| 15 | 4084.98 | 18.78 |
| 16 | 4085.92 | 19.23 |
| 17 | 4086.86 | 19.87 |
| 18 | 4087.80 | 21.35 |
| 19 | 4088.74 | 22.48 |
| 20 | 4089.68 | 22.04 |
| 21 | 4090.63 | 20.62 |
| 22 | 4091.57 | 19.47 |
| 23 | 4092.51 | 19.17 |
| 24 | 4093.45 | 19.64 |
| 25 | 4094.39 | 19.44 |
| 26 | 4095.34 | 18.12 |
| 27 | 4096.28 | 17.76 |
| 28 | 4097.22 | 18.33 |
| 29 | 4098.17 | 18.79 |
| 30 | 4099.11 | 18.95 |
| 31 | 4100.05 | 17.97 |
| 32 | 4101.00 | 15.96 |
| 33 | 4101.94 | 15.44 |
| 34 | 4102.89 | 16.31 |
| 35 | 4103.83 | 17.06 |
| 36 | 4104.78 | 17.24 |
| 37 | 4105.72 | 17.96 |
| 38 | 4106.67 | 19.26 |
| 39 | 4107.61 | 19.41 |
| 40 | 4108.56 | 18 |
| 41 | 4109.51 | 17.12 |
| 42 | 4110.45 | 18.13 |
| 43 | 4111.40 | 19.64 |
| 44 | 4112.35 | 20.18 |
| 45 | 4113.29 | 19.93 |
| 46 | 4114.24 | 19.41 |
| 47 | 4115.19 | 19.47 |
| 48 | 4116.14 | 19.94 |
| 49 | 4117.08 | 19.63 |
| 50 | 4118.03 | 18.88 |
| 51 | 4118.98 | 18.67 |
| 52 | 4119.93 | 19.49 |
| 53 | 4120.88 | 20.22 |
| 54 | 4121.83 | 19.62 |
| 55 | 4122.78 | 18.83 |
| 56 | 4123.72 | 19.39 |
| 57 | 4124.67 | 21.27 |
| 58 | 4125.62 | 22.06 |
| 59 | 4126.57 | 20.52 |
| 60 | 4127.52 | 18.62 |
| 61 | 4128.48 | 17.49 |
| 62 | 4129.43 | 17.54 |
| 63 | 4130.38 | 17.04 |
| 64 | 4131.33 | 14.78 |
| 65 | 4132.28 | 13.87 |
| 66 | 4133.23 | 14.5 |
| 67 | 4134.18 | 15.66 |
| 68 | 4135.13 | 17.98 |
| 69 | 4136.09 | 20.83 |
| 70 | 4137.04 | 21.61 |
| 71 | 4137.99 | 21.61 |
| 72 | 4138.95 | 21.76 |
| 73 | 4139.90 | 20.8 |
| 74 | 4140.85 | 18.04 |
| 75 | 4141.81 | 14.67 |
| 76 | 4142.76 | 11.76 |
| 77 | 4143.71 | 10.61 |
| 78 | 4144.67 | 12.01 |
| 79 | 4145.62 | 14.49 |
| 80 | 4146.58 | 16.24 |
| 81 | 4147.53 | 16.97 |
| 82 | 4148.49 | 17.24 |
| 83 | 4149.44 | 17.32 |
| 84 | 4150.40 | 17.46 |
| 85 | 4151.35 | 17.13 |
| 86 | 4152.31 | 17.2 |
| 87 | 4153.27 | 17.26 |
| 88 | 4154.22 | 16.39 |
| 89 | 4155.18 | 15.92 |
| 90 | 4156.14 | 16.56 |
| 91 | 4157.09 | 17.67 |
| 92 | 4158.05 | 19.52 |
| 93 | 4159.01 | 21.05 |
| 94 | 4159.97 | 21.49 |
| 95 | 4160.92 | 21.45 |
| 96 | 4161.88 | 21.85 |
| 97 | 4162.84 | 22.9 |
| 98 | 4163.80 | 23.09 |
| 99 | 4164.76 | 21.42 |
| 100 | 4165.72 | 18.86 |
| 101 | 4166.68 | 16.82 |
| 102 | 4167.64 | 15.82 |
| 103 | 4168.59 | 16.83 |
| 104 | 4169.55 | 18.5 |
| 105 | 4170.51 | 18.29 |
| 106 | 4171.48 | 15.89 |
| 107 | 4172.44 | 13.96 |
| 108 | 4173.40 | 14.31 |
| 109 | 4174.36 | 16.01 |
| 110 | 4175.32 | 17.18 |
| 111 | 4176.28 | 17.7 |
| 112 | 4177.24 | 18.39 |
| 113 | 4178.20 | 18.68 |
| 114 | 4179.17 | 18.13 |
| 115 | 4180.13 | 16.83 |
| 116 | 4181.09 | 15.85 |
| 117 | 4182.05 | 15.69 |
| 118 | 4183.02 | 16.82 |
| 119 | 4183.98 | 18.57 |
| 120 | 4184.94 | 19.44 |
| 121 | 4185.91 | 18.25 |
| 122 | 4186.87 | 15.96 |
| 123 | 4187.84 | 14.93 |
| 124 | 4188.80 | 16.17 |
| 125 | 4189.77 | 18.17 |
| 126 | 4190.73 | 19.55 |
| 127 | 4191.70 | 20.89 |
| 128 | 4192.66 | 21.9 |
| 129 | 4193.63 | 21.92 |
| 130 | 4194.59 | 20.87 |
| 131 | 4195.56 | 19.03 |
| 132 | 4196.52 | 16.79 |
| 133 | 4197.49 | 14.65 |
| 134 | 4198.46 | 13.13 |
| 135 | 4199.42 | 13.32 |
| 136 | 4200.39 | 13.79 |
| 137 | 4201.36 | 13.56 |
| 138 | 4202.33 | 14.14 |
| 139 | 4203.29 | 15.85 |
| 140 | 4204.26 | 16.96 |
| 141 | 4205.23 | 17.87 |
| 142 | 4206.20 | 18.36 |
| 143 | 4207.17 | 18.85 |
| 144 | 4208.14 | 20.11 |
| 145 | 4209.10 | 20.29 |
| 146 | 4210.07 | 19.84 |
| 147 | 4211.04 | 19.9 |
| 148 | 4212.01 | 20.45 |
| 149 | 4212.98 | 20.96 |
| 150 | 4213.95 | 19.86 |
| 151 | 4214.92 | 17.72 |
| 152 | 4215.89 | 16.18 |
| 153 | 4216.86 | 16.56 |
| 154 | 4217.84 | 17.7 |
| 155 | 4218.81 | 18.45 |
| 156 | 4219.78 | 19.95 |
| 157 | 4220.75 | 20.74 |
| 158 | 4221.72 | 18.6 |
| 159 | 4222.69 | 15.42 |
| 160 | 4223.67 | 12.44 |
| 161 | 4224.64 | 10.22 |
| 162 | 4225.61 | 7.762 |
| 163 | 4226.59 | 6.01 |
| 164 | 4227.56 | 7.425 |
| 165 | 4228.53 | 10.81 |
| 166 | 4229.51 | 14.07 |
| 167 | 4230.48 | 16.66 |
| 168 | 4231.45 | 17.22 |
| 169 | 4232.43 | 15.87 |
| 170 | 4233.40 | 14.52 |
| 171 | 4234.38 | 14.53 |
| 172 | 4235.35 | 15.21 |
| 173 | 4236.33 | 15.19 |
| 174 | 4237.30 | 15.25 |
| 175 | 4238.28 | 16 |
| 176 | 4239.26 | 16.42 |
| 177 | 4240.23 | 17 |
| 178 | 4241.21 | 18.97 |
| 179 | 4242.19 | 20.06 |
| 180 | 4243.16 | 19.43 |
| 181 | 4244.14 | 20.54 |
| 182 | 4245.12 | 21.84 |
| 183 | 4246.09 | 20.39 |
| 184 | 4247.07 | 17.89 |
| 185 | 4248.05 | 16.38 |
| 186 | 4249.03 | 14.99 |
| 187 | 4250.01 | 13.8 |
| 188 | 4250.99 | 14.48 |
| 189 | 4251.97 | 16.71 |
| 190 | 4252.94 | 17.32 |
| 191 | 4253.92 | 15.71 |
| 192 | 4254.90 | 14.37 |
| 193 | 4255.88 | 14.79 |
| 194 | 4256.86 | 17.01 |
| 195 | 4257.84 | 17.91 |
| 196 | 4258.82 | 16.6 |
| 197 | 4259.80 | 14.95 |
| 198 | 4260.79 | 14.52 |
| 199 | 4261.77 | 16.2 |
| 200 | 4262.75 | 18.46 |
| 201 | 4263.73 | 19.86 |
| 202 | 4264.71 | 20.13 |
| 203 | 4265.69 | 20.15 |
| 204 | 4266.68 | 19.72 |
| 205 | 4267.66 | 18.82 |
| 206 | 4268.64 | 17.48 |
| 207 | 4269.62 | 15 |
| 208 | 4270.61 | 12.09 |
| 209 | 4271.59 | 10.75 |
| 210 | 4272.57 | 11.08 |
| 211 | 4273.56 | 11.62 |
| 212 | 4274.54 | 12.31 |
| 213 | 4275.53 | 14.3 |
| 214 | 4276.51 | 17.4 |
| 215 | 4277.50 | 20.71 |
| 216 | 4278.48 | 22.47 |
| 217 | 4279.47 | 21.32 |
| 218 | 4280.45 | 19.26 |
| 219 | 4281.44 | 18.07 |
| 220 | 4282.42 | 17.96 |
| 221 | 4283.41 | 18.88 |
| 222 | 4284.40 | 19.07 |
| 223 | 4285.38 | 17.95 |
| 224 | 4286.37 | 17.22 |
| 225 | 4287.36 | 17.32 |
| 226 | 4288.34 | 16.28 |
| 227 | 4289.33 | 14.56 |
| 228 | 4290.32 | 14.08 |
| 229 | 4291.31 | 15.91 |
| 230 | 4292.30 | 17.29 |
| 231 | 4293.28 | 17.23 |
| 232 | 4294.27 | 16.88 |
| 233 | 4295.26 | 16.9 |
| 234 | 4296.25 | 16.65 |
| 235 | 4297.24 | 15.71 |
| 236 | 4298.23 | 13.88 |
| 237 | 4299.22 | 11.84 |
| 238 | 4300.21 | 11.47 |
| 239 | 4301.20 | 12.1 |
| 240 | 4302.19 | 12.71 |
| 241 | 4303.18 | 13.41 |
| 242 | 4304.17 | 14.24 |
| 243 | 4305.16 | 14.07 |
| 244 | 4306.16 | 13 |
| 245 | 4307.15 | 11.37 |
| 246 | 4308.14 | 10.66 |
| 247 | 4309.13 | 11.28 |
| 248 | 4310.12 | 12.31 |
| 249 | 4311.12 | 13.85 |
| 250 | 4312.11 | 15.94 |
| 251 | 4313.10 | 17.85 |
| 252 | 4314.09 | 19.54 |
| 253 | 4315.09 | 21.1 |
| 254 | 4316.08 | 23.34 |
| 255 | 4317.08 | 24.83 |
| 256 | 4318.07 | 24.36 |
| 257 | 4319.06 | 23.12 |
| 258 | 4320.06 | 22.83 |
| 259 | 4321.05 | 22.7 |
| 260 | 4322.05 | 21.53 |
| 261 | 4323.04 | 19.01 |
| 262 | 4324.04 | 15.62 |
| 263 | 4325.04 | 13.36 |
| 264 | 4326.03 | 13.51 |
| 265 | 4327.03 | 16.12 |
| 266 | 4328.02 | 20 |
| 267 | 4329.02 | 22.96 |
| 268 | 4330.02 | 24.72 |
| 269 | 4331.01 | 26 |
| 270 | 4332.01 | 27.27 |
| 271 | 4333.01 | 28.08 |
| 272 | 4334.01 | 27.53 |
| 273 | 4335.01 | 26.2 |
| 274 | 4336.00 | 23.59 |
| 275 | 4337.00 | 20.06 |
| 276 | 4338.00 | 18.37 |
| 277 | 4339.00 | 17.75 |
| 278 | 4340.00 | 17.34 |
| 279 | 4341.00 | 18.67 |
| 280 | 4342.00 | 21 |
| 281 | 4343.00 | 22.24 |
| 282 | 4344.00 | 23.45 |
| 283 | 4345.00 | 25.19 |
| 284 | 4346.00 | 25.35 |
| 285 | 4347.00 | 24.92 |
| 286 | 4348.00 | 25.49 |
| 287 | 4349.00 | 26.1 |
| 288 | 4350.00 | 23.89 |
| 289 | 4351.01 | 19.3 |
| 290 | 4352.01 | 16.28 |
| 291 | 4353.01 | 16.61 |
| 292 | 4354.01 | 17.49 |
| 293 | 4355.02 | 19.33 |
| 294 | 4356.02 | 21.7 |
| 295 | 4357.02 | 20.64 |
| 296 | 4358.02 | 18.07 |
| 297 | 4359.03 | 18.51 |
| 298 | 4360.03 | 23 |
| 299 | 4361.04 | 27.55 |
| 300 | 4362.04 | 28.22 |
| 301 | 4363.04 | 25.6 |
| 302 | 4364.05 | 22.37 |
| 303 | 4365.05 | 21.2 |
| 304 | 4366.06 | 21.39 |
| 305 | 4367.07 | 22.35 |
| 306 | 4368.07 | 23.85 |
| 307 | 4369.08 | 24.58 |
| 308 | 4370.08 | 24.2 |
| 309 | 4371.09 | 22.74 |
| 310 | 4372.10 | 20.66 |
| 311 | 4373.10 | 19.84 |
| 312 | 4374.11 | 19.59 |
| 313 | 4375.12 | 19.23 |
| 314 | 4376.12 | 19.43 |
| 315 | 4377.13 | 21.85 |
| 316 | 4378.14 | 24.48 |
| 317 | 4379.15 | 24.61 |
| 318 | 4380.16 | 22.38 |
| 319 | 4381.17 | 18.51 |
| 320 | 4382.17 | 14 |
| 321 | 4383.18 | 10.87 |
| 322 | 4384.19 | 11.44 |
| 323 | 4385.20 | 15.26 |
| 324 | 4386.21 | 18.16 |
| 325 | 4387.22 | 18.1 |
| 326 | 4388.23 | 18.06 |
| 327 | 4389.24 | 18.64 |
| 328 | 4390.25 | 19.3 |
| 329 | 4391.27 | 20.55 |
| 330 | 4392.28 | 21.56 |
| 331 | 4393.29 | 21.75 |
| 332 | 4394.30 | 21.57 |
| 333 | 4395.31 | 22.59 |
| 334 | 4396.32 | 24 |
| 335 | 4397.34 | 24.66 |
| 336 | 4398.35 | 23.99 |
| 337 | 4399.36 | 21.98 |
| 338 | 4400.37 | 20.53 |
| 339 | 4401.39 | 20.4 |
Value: 0.05 mag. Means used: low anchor 18.9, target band 17.4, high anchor 16.9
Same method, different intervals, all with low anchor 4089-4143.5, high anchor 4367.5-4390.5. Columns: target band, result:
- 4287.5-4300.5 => 0.241 mag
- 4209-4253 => 0.157 mag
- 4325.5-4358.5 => -0.119 mag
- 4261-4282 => 0.130 mag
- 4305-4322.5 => 0.074 mag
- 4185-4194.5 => 0.004 mag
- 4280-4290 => 0.096 mag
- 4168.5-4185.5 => 0.104 mag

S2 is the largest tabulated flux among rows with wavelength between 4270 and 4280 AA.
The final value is 22.47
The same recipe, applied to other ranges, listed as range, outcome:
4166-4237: 21.92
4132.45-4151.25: 21.76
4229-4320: 24.83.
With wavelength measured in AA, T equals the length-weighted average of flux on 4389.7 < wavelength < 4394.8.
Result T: 20.9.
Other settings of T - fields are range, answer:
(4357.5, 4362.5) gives 23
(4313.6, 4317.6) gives 22.2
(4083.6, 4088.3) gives 19.6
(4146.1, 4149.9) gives 17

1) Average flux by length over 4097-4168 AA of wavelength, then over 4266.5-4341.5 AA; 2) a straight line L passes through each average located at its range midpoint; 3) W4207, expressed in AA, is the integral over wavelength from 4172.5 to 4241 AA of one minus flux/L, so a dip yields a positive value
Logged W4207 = 5.2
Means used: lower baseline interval 18.2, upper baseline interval 17.7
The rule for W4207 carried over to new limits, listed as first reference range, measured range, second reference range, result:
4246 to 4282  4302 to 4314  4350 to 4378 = 3.3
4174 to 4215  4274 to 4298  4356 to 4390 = 2.4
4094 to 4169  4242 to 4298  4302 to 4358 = 7.0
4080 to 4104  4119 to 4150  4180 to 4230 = 0.8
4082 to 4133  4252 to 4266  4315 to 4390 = 2.3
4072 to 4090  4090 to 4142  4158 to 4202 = -1.0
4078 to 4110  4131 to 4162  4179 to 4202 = 0.9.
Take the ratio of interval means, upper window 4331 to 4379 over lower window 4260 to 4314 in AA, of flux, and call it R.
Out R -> 1.4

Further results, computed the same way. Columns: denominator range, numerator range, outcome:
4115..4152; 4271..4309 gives 0.86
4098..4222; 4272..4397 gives 1.07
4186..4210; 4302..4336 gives 1.09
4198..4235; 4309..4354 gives 1.31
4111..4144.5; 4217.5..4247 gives 0.86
